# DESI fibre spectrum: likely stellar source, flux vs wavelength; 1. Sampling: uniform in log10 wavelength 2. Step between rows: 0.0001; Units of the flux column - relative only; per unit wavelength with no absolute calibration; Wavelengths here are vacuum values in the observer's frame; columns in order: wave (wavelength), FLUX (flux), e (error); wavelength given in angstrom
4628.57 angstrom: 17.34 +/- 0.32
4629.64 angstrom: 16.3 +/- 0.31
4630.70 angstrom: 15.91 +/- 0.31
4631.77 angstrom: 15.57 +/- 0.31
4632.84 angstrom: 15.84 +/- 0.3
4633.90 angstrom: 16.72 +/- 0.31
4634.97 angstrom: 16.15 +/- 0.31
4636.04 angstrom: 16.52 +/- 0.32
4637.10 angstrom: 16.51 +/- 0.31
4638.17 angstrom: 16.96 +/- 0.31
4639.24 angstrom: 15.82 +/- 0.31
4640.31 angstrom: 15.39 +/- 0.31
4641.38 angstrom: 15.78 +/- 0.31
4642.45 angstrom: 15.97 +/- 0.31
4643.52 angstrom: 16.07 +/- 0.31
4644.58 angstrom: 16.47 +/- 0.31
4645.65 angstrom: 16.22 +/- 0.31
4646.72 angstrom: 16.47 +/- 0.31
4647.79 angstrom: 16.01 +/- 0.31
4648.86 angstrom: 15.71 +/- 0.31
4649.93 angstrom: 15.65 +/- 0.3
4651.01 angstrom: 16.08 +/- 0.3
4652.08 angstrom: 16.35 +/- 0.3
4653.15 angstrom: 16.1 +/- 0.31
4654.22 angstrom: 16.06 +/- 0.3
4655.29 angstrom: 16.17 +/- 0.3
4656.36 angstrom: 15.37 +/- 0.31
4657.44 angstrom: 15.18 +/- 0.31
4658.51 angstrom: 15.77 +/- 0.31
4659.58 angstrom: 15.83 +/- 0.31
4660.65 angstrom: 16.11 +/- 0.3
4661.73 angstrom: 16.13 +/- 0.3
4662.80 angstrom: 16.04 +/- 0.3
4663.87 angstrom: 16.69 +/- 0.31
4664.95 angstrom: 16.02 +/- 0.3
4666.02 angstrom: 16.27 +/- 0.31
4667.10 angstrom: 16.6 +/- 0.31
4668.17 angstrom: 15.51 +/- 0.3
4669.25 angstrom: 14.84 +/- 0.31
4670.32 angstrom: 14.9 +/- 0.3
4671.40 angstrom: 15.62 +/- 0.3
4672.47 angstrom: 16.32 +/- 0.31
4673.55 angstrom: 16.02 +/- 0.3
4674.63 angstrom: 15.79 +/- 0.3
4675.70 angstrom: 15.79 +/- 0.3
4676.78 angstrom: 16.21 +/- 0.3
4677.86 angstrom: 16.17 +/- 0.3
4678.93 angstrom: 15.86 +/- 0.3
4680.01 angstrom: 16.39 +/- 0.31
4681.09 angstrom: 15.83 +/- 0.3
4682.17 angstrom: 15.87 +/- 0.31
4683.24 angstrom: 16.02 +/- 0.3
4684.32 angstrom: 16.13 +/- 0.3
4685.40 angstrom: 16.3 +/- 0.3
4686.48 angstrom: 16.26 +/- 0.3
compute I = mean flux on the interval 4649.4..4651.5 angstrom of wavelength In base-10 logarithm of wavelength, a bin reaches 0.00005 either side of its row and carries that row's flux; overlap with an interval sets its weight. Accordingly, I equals 15.8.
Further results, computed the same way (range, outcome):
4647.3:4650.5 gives 15.7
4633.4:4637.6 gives 16.5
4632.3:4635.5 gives 16.2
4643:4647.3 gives 16.3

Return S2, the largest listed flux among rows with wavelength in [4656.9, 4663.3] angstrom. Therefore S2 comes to 16.13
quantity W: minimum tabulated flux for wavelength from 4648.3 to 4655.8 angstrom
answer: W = 15.65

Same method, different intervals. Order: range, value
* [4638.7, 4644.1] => 15.39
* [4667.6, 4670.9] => 14.84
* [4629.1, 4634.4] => 15.57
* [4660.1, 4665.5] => 16.02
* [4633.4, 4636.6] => 16.15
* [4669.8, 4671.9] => 14.9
